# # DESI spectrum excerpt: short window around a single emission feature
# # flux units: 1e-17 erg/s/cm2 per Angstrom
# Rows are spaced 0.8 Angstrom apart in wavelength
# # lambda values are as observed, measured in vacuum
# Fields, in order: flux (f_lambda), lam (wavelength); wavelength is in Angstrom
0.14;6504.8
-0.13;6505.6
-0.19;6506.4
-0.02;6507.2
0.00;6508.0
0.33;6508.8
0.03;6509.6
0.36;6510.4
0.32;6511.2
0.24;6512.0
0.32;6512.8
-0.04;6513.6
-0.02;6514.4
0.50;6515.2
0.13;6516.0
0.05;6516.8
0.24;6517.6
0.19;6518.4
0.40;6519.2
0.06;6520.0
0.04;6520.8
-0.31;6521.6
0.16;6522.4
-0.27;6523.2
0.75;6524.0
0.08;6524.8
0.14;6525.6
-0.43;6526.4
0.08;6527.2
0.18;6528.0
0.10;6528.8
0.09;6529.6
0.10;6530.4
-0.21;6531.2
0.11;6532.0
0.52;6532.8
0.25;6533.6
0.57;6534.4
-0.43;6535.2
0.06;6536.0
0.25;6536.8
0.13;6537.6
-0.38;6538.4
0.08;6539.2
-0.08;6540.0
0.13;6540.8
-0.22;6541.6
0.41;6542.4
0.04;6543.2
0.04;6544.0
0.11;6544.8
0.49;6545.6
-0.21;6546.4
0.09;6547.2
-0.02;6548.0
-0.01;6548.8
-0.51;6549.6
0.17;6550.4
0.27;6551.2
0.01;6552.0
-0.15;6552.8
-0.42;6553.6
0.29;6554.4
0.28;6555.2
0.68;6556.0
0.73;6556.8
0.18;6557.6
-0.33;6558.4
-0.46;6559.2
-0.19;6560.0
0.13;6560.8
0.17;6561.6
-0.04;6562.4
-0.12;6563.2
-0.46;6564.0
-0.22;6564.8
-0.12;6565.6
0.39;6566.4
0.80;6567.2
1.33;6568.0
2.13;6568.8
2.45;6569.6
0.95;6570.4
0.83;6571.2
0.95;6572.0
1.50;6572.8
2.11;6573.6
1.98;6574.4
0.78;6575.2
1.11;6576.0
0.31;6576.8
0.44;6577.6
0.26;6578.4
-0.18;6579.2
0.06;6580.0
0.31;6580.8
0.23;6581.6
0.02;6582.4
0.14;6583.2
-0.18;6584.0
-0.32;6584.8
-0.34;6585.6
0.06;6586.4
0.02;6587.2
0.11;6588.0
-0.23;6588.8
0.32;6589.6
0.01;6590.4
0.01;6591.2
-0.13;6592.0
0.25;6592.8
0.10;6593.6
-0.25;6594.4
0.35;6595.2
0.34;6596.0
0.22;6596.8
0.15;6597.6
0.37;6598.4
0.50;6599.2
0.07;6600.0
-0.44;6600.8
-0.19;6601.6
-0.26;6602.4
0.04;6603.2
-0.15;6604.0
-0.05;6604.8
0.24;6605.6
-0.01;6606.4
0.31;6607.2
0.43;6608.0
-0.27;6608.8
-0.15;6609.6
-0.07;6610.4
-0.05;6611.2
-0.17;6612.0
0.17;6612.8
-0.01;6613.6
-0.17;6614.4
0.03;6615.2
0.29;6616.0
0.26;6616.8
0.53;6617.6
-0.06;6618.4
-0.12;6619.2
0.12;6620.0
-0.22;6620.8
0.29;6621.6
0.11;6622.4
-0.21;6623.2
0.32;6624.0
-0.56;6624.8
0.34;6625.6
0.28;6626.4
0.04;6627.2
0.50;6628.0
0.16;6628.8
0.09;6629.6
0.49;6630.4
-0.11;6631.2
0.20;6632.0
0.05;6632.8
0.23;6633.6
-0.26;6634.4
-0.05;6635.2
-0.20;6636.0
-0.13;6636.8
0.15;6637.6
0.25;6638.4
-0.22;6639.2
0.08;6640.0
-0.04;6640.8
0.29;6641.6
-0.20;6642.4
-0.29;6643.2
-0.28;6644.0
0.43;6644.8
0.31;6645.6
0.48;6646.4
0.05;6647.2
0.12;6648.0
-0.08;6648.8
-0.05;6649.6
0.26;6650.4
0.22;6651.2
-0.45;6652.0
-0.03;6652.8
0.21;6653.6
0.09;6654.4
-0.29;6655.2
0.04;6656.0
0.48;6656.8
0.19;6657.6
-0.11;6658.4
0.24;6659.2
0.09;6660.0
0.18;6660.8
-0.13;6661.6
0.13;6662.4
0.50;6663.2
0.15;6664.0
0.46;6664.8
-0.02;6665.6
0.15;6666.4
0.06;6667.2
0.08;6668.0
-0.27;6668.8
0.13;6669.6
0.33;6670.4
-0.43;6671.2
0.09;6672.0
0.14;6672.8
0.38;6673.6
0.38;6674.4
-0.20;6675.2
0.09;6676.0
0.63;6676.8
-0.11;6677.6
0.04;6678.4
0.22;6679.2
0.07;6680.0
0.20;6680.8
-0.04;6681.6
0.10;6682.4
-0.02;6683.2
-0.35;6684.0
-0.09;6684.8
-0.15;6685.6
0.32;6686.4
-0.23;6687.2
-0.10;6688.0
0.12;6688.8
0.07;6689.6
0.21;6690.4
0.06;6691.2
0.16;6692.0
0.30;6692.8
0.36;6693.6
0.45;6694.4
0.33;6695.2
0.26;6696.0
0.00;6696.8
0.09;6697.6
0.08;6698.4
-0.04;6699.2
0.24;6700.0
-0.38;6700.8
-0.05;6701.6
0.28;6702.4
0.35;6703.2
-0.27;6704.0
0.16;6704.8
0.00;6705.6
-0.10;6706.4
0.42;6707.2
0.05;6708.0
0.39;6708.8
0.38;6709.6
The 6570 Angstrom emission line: [O II] 3727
